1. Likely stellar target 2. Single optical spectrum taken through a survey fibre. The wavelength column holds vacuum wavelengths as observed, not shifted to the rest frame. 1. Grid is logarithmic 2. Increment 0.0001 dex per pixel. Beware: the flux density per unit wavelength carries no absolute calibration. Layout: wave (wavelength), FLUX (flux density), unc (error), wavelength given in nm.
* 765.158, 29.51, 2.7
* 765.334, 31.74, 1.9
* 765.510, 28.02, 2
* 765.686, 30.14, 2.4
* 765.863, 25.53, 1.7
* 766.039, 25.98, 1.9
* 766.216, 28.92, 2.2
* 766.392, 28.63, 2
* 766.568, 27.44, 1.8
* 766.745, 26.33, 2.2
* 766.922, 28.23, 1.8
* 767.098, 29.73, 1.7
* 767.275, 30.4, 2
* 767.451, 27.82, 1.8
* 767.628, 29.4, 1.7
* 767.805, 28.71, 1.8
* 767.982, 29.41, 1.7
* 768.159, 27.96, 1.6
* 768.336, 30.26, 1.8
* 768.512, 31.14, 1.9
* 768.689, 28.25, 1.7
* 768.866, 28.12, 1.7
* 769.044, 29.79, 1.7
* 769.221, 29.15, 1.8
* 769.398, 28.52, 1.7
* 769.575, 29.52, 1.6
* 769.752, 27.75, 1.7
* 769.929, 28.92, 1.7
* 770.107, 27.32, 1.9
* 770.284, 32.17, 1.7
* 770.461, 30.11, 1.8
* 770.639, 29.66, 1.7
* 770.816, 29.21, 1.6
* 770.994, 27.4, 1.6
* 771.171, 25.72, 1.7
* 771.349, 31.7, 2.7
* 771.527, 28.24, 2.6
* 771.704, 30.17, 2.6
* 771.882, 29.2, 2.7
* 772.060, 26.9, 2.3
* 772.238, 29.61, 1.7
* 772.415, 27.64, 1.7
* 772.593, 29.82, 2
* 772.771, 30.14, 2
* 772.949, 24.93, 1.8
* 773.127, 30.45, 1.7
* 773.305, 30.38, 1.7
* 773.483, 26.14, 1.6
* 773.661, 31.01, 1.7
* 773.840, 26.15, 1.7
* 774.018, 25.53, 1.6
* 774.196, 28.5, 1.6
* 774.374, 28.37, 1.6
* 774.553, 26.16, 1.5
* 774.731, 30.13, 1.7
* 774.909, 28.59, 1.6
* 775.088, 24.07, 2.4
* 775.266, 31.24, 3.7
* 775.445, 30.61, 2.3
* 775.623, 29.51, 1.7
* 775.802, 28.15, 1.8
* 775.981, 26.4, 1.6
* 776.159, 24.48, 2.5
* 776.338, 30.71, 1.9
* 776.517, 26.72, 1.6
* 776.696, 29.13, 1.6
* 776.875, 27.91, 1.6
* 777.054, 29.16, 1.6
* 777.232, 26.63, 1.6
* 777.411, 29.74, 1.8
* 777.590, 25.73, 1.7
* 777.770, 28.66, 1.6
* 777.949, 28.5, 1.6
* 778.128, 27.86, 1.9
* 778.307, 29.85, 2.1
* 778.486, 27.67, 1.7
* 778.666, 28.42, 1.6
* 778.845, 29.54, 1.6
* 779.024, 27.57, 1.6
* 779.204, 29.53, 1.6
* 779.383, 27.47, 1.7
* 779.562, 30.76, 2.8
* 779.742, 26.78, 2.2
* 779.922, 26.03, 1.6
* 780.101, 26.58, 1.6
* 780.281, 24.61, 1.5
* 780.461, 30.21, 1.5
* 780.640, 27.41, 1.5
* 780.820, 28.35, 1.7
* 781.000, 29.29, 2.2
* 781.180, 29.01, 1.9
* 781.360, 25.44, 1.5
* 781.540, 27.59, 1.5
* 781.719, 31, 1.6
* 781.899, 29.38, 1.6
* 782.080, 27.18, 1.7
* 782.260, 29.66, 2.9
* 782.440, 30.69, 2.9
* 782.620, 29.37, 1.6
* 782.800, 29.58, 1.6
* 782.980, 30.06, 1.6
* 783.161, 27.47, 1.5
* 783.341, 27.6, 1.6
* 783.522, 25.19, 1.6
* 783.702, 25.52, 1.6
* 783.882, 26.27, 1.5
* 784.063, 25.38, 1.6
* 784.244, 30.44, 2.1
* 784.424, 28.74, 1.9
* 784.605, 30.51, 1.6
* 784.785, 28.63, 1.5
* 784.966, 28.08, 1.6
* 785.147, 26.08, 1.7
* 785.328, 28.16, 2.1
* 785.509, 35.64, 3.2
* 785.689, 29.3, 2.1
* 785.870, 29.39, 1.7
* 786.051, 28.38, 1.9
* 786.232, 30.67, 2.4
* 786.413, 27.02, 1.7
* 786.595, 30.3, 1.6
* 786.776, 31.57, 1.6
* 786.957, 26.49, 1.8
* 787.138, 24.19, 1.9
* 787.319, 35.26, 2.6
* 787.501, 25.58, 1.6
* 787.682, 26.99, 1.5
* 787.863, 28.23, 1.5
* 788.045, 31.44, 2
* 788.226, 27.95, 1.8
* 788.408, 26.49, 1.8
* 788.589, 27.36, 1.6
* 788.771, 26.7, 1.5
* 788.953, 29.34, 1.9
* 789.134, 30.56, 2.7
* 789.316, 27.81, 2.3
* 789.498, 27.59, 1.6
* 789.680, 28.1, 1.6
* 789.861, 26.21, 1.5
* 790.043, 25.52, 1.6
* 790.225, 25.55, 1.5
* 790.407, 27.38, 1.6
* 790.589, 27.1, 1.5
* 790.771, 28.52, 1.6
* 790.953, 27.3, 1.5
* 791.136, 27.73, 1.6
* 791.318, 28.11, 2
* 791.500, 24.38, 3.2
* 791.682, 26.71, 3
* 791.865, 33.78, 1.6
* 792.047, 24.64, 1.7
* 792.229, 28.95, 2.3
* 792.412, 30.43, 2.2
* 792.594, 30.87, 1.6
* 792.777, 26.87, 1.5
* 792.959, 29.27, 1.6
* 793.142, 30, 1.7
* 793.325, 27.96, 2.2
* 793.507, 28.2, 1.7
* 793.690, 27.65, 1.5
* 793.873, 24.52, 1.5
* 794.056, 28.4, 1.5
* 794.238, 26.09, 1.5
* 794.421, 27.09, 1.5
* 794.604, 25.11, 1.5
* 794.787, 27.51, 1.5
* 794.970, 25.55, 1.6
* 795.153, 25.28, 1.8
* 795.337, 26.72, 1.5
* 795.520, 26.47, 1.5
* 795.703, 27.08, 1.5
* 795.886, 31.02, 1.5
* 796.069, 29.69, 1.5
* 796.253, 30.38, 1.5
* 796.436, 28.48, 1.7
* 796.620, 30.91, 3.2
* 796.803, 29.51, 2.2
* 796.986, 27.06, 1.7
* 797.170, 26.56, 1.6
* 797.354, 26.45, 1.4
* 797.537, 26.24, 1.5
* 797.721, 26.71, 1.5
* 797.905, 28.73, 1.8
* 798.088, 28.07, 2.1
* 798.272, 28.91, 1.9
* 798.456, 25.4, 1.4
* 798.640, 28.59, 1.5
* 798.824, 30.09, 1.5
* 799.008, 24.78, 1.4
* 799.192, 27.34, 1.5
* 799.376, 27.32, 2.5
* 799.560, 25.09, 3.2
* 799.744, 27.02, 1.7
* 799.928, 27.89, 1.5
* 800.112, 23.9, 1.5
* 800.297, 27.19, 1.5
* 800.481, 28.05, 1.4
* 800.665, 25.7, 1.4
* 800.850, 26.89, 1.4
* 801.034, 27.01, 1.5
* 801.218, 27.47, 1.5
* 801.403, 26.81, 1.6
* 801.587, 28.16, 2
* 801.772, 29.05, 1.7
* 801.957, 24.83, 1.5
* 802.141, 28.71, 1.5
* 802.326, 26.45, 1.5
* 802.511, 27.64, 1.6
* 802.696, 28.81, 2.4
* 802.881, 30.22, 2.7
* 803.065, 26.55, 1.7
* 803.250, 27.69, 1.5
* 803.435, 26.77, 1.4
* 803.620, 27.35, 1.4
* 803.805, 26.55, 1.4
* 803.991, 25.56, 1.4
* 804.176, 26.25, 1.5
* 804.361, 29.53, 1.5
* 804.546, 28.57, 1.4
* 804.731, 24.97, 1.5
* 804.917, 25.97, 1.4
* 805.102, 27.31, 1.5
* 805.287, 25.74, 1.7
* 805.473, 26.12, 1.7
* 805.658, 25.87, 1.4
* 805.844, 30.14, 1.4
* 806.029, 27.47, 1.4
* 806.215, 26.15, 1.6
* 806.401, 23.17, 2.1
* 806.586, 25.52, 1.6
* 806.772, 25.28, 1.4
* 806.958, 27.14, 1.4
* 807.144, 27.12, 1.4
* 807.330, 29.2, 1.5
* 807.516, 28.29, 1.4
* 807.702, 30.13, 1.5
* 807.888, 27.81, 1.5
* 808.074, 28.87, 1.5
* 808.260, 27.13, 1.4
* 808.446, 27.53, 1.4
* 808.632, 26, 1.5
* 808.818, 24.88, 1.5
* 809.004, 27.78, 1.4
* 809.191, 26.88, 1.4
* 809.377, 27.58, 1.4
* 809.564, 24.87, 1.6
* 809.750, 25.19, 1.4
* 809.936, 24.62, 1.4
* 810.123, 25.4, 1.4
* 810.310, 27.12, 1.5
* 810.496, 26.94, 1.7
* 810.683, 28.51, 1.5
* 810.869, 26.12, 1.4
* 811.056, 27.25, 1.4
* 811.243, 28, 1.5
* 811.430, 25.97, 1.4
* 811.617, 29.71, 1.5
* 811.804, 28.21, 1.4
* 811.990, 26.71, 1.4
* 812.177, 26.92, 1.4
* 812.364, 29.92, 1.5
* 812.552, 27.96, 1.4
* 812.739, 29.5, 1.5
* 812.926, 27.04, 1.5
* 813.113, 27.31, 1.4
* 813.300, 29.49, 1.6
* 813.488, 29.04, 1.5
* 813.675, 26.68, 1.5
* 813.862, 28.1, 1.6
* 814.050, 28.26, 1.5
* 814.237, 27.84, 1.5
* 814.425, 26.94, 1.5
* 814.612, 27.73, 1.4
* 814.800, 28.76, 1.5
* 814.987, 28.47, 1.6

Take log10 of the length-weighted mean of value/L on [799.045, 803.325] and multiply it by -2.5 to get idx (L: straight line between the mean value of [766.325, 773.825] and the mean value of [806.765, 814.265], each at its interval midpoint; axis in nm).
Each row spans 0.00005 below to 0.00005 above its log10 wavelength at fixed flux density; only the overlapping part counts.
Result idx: 0.023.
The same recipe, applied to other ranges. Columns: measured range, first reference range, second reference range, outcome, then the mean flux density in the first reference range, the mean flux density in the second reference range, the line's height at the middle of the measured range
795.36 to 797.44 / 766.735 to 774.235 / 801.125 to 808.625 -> -0.03 mag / 28.8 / 27.2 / 27.6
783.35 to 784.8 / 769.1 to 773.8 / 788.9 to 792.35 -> 0.02 mag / 28.9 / 27.7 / 28.1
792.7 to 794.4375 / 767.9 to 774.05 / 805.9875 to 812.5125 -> 0.00 mag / 28.8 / 27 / 27.8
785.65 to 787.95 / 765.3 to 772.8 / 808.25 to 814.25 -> -0.02 mag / 28.8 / 27.3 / 28.2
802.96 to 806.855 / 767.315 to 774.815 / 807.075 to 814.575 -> 0.04 mag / 28.8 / 27.5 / 27.7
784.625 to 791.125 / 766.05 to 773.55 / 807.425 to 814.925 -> 0.00 mag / 28.8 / 27.5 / 28.2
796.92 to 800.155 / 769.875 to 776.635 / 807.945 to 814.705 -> 0.03 mag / 28.5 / 27.3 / 27.7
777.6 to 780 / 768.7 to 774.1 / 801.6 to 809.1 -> 0.00 mag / 28.7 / 27.2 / 28.4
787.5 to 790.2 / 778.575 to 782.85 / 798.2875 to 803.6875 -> 0.01 mag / 28.4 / 27.2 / 27.9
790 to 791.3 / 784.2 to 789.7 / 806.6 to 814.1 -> 0.06 mag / 28.8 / 27.4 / 28.6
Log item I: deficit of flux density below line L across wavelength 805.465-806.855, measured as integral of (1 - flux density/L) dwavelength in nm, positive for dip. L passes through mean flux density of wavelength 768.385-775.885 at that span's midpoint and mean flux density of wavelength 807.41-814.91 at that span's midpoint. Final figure 0.07 nm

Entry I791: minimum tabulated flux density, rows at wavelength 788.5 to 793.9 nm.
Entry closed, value 24.38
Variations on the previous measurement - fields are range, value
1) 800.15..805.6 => 24.83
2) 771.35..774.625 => 24.93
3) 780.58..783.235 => 25.44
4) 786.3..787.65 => 24.19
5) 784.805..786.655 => 26.08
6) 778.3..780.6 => 24.61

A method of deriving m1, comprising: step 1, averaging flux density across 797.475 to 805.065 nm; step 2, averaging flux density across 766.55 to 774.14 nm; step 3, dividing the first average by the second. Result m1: 0.9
